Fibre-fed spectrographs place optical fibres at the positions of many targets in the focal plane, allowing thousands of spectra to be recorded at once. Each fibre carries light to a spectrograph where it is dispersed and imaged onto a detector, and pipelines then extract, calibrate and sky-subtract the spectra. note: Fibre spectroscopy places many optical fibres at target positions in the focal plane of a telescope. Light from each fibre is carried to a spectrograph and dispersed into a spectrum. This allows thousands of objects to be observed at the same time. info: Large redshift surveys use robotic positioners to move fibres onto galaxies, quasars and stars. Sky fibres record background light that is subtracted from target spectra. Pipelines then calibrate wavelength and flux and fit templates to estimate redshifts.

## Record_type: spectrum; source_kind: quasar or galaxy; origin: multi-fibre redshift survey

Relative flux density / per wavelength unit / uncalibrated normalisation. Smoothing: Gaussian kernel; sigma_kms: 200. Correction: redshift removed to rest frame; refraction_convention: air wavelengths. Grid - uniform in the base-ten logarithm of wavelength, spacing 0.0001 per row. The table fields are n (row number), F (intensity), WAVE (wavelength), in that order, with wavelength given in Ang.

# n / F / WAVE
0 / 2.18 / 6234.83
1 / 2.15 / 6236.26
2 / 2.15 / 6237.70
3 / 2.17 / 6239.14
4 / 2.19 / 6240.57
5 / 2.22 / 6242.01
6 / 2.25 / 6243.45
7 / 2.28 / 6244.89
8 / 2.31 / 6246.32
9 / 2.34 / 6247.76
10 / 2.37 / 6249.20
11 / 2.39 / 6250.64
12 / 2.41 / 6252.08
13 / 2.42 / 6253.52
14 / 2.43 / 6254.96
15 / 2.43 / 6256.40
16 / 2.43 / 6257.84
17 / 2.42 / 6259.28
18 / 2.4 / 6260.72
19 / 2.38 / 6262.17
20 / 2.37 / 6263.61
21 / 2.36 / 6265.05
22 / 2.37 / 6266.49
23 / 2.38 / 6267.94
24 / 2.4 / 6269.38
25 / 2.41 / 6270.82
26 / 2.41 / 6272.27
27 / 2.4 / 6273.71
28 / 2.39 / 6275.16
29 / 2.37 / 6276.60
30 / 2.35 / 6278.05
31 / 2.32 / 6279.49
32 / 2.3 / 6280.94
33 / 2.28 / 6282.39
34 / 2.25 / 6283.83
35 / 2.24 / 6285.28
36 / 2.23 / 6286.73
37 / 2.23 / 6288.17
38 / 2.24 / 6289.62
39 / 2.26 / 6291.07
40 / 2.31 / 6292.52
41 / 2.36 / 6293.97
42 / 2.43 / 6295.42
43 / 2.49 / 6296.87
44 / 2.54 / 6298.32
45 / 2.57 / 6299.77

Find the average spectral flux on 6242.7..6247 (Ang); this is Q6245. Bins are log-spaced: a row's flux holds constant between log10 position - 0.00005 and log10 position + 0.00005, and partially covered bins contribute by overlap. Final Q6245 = 2.28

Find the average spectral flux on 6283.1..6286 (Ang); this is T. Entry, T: 2.25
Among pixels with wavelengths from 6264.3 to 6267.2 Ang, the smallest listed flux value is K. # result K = 2.36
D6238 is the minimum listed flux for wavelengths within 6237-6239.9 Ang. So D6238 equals 2.15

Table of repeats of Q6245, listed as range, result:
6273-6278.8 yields 2.38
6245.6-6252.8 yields 2.37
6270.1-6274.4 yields 2.41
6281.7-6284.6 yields 2.27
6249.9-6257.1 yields 2.42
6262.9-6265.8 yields 2.37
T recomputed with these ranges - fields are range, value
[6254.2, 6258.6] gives 2.43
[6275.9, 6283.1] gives 2.32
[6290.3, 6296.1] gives 2.34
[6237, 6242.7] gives 2.18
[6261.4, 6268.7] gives 2.37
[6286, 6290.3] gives 2.23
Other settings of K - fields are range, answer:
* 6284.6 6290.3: 2.23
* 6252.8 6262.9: 2.38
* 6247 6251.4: 2.34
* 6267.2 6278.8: 2.35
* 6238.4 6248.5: 2.17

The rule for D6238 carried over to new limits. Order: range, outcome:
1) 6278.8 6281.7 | 2.3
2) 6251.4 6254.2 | 2.41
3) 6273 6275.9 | 2.39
